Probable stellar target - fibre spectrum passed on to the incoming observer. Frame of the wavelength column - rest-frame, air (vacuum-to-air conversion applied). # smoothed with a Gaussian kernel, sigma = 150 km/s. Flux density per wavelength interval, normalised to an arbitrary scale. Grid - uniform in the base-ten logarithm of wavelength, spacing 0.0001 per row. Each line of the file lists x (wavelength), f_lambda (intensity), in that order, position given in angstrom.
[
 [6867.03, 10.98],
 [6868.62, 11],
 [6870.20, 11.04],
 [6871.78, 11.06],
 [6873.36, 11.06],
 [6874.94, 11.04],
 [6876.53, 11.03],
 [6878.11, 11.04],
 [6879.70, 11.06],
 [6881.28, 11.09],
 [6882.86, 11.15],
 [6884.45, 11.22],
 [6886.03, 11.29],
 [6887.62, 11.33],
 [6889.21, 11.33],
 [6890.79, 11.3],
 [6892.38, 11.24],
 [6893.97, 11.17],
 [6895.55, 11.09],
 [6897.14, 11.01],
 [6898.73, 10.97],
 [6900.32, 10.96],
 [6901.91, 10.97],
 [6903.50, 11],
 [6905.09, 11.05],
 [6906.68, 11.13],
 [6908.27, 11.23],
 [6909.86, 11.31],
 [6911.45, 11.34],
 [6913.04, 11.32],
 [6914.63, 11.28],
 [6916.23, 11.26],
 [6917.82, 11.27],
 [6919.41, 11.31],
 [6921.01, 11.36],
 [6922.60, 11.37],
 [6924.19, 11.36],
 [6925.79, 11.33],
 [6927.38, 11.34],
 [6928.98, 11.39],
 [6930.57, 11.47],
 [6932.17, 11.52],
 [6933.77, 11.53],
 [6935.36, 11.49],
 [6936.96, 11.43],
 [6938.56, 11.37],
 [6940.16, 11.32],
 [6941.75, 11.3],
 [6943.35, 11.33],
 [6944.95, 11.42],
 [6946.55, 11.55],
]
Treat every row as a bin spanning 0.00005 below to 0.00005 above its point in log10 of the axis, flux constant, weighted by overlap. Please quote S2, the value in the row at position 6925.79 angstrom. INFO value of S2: 11.33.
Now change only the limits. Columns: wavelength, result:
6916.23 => 11.26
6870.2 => 11.04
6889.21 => 11.33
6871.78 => 11.06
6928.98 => 11.39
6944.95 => 11.42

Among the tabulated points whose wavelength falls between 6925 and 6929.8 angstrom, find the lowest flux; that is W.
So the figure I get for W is 11.33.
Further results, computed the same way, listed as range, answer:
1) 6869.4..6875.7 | 11.04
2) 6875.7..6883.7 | 11.03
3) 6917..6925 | 11.27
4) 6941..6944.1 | 11.3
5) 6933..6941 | 11.32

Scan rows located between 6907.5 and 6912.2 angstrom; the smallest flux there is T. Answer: 11.23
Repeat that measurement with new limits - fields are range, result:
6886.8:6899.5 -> 10.97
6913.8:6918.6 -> 11.26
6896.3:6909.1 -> 10.96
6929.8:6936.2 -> 11.47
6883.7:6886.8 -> 11.22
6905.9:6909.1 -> 11.13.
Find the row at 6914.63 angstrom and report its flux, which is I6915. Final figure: 11.28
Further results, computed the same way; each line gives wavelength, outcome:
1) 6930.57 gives 11.47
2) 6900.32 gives 10.96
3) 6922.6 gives 11.37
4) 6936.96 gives 11.43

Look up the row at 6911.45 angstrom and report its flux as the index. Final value 11.34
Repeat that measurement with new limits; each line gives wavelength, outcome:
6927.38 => 11.34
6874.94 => 11.04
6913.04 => 11.32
